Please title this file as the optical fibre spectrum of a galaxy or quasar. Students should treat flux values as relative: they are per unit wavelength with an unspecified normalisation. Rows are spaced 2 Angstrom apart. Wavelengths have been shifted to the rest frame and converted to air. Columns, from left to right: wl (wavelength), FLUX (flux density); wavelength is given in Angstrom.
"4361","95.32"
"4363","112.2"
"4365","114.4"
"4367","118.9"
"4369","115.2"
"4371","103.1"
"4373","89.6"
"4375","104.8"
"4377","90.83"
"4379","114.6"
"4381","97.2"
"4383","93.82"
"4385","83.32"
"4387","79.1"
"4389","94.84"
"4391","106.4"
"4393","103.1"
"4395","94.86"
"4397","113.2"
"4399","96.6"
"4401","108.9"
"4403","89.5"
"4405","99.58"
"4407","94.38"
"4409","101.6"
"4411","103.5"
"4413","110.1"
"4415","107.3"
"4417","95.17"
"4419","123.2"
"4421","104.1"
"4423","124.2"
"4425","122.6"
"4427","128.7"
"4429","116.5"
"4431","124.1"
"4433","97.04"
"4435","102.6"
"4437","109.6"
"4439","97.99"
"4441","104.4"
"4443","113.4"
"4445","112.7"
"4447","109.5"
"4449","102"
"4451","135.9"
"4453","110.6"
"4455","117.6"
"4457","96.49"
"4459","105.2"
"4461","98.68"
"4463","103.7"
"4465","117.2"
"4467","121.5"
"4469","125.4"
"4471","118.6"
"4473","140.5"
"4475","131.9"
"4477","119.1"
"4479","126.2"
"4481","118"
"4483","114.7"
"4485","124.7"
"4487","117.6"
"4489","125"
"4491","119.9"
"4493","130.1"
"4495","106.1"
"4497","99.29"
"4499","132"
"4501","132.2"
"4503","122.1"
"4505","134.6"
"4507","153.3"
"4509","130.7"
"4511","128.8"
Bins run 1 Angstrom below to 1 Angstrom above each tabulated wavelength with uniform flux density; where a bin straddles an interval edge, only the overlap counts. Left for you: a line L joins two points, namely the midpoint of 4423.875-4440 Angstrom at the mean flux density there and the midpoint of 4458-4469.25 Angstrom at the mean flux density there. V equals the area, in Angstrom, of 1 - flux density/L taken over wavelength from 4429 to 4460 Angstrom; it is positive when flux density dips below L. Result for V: 0.7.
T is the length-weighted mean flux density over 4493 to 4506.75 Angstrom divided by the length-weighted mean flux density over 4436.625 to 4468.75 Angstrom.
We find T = 1.1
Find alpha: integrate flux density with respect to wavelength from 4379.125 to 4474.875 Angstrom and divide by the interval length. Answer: 108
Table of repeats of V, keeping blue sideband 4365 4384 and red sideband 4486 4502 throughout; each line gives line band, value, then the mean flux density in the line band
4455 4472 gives 0.7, 111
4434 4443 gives 0.6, 105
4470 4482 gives -0.8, 126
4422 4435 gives -0.8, 118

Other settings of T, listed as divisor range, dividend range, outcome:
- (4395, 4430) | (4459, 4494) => 1.12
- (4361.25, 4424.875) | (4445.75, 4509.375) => 1.16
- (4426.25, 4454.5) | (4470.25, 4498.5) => 1.08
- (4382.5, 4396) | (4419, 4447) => 1.20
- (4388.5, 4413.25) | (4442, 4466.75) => 1.09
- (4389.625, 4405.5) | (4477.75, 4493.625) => 1.20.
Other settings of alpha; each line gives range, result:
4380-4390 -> 89.7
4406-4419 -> 104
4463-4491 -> 122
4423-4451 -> 112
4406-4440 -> 110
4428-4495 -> 115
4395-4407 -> 100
